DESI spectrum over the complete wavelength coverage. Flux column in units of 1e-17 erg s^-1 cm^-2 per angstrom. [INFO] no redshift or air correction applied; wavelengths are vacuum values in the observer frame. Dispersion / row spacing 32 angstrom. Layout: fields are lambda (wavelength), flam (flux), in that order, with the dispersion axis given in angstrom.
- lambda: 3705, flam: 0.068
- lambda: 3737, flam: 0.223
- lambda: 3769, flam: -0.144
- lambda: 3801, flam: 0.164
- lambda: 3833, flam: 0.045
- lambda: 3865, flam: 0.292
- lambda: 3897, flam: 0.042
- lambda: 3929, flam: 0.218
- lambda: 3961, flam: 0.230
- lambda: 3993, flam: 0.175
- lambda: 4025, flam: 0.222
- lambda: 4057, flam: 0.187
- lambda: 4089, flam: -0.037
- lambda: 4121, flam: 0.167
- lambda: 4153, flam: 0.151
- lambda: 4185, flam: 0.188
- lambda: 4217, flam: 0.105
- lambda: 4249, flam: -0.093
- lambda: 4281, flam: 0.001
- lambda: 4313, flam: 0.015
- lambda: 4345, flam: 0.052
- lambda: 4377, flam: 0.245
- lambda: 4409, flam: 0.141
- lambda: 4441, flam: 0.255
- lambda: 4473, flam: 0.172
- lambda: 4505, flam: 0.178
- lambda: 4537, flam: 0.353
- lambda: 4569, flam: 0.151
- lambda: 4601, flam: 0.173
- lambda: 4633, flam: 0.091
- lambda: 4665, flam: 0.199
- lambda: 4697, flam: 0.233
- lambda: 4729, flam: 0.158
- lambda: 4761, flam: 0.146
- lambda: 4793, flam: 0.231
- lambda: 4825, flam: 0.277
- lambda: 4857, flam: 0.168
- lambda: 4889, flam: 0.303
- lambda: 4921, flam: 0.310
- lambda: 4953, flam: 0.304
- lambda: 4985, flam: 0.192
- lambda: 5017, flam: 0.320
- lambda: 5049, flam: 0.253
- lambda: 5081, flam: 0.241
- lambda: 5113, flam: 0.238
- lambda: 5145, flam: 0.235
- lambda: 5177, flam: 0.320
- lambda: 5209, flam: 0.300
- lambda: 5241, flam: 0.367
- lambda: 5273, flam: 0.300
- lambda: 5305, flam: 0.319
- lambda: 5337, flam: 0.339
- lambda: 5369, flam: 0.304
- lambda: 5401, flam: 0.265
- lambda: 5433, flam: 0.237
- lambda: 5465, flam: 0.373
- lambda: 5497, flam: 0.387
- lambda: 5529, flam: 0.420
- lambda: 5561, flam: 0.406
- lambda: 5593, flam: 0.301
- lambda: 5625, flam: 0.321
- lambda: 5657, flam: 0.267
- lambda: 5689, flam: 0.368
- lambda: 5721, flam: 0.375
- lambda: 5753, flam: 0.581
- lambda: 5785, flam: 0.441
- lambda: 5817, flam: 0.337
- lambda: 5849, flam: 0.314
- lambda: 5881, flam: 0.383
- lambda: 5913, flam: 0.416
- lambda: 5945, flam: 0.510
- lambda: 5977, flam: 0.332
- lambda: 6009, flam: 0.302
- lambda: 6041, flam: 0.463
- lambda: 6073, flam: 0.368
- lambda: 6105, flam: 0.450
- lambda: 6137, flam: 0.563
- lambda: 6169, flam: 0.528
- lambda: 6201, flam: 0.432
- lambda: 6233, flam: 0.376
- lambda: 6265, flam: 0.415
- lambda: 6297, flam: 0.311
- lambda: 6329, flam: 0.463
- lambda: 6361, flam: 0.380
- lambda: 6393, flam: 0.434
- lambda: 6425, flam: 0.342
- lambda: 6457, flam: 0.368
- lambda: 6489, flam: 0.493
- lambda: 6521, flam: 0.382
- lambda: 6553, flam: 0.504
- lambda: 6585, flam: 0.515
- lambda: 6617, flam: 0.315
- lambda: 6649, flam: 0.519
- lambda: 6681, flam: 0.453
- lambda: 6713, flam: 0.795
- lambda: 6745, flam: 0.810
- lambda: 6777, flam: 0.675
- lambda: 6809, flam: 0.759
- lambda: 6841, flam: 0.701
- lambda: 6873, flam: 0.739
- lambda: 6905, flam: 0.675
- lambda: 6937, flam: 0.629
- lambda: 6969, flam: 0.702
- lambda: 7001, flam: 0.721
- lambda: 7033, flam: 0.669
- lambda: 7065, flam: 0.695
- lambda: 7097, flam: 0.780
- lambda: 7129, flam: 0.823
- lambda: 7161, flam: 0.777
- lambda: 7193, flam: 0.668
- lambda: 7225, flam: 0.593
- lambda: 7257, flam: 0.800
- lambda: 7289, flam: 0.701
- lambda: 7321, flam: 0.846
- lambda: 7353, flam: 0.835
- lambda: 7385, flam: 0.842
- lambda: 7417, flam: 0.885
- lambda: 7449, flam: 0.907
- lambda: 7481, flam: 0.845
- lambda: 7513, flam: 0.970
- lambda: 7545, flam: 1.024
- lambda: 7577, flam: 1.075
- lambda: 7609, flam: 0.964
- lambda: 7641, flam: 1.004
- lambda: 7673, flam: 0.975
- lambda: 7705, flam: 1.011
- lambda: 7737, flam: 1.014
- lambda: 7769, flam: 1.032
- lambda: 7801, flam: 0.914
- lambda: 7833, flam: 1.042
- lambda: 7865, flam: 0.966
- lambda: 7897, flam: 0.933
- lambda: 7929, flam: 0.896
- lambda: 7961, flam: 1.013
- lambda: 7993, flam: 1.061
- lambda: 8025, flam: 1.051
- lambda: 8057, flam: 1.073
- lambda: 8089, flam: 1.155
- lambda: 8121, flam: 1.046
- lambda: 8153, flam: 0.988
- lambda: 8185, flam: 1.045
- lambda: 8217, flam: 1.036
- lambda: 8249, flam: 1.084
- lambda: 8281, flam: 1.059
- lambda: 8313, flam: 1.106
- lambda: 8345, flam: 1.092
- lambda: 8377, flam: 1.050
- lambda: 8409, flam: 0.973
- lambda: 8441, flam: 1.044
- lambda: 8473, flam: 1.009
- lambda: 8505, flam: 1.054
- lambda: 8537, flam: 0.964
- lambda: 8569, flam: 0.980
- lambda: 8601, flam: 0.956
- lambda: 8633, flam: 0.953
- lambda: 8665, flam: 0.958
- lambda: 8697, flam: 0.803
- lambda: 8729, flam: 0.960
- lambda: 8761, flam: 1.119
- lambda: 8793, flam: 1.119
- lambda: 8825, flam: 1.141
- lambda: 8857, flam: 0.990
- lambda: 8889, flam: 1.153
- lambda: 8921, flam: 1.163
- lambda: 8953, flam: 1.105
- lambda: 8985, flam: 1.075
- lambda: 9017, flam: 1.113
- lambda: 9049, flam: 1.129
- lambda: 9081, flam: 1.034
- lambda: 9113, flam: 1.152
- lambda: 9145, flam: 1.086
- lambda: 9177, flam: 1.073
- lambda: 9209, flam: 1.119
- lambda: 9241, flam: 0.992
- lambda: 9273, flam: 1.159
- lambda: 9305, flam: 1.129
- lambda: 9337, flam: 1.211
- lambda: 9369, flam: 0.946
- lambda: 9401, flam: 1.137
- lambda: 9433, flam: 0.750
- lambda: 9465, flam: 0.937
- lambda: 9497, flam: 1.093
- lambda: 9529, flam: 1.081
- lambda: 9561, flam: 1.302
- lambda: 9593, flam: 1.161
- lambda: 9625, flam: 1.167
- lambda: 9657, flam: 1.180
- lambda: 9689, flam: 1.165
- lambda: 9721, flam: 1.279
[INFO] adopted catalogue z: 0.68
